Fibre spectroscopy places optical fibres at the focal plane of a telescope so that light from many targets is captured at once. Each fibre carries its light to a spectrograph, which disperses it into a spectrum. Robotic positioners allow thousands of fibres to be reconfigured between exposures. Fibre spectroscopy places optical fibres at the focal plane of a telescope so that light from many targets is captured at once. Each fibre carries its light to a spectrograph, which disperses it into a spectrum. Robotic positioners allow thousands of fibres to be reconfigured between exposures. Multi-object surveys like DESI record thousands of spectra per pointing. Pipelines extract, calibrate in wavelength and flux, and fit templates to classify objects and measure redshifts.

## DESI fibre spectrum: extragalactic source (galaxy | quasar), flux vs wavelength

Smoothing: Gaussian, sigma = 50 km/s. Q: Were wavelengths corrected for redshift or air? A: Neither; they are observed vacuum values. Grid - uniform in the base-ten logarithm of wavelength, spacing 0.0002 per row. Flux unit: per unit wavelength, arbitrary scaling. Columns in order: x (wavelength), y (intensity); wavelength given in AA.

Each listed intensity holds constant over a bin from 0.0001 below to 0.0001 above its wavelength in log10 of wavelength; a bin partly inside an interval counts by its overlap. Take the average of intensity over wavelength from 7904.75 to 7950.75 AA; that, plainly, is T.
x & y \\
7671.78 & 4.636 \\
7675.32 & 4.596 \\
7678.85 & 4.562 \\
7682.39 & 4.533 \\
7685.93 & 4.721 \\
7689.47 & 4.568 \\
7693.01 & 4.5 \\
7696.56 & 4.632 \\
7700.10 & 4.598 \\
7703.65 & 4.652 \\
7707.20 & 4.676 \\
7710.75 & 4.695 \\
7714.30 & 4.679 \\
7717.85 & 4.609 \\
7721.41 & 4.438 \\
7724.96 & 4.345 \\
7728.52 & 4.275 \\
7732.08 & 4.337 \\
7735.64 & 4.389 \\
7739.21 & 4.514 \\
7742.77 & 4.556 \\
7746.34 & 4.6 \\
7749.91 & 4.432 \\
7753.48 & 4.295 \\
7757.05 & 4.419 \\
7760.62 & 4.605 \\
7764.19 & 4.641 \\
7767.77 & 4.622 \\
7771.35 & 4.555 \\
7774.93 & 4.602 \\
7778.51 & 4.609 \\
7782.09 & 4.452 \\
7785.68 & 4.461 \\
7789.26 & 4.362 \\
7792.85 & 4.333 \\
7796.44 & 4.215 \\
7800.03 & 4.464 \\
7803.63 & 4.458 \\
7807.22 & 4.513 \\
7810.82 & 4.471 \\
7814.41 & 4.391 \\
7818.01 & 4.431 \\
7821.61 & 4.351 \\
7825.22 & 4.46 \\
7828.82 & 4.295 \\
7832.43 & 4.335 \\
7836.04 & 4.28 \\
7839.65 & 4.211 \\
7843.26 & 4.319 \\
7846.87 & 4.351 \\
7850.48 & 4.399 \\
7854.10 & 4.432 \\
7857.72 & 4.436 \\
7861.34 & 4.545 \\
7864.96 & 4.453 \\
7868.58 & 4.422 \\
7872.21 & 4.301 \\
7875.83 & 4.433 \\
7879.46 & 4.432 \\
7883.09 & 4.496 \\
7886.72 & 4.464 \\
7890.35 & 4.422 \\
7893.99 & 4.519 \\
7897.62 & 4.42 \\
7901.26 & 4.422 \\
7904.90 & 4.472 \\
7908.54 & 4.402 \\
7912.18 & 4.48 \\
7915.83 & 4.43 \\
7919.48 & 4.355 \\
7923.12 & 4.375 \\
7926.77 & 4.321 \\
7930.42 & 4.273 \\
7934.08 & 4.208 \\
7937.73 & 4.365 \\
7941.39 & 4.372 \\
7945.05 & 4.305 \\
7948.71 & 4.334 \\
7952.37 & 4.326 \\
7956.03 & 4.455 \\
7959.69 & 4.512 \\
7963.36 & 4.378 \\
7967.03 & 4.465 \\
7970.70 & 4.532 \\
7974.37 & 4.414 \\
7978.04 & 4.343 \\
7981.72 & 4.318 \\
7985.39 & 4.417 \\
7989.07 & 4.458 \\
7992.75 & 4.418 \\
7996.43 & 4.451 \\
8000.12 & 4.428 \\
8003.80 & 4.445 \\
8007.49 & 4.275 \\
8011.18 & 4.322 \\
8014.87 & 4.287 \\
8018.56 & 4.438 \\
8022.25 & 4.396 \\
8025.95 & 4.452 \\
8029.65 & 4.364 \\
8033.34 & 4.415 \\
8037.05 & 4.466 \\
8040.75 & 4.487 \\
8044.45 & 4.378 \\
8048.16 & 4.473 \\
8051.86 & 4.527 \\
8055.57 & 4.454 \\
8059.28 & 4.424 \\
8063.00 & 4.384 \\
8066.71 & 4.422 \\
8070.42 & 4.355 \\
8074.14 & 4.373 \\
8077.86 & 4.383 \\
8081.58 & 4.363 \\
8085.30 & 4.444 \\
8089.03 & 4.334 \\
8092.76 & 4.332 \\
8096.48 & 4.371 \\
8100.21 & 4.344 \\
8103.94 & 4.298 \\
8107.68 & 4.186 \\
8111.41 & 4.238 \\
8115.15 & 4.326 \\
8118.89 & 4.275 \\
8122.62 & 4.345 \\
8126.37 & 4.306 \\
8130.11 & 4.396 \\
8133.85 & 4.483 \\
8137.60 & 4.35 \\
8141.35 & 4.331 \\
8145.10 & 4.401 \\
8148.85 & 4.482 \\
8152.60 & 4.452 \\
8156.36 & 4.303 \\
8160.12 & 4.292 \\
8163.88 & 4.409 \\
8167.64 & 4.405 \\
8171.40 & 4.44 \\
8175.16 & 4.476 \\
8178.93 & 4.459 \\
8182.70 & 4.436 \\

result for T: 4.36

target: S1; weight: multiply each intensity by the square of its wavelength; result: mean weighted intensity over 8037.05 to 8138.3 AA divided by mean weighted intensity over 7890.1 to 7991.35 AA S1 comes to 1.0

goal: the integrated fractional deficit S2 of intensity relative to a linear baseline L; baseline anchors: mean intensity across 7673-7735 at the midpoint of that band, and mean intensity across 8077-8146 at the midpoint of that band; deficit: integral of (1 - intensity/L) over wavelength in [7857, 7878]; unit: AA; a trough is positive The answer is 0.2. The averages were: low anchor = 4.55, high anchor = 4.34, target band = 4.43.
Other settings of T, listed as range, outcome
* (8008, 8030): 4.37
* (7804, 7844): 4.37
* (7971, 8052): 4.41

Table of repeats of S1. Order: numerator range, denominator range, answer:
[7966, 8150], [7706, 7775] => 1.05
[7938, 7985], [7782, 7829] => 1.04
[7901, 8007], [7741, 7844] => 1.03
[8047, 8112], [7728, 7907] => 1.05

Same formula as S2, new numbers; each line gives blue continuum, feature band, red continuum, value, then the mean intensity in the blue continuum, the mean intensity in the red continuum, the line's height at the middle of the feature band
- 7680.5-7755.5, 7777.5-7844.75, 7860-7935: 1.20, 4.52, 4.41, 4.47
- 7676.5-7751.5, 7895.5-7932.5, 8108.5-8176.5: 0.54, 4.54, 4.37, 4.46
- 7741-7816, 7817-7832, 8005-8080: 0.30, 4.48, 4.4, 4.47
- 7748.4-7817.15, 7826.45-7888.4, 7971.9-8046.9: 0.79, 4.47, 4.4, 4.45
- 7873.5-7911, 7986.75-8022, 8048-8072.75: 0.36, 4.45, 4.43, 4.44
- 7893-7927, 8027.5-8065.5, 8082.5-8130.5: -0.74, 4.42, 4.32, 4.35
